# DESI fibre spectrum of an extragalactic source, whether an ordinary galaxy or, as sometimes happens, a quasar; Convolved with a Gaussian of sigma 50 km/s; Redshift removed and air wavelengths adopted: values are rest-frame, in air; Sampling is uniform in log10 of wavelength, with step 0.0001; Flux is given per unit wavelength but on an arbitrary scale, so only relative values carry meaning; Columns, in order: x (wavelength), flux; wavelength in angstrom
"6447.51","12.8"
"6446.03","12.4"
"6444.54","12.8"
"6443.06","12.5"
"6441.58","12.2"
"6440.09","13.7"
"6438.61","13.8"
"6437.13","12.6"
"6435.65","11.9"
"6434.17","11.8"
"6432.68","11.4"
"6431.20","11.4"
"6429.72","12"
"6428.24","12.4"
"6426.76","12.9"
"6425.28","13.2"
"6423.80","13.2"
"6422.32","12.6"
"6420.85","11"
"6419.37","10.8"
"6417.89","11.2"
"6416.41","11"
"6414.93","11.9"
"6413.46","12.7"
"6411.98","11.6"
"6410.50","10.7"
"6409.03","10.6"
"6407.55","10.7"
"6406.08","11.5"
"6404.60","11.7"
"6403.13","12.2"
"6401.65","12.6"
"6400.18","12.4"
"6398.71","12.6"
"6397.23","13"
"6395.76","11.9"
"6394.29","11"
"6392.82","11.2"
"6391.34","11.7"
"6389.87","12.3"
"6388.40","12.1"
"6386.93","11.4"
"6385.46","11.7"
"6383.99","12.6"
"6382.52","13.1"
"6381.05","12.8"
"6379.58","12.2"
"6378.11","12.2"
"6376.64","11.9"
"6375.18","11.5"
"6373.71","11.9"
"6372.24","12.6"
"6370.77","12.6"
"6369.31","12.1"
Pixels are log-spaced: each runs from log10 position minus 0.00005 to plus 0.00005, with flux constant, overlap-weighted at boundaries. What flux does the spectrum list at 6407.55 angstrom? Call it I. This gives 10.7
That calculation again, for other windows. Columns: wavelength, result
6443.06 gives 12.5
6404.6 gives 11.7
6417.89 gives 11.2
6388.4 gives 12.1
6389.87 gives 12.3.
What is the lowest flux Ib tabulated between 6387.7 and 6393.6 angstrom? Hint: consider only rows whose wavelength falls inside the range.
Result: 11.2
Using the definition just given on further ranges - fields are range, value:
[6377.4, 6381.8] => 12.2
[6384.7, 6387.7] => 11.4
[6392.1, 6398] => 11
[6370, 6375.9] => 11.5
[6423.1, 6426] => 13.2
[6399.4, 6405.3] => 11.7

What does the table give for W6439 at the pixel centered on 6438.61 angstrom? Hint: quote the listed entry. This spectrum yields 13.8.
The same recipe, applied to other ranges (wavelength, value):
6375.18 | 11.5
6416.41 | 11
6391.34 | 11.7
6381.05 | 12.8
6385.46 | 11.7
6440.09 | 13.7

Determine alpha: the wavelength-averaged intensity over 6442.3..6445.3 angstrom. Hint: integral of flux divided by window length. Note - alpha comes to 12.7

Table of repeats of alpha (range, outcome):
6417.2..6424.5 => 11.8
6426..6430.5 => 12.4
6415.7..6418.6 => 11.1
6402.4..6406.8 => 11.8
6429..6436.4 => 11.7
